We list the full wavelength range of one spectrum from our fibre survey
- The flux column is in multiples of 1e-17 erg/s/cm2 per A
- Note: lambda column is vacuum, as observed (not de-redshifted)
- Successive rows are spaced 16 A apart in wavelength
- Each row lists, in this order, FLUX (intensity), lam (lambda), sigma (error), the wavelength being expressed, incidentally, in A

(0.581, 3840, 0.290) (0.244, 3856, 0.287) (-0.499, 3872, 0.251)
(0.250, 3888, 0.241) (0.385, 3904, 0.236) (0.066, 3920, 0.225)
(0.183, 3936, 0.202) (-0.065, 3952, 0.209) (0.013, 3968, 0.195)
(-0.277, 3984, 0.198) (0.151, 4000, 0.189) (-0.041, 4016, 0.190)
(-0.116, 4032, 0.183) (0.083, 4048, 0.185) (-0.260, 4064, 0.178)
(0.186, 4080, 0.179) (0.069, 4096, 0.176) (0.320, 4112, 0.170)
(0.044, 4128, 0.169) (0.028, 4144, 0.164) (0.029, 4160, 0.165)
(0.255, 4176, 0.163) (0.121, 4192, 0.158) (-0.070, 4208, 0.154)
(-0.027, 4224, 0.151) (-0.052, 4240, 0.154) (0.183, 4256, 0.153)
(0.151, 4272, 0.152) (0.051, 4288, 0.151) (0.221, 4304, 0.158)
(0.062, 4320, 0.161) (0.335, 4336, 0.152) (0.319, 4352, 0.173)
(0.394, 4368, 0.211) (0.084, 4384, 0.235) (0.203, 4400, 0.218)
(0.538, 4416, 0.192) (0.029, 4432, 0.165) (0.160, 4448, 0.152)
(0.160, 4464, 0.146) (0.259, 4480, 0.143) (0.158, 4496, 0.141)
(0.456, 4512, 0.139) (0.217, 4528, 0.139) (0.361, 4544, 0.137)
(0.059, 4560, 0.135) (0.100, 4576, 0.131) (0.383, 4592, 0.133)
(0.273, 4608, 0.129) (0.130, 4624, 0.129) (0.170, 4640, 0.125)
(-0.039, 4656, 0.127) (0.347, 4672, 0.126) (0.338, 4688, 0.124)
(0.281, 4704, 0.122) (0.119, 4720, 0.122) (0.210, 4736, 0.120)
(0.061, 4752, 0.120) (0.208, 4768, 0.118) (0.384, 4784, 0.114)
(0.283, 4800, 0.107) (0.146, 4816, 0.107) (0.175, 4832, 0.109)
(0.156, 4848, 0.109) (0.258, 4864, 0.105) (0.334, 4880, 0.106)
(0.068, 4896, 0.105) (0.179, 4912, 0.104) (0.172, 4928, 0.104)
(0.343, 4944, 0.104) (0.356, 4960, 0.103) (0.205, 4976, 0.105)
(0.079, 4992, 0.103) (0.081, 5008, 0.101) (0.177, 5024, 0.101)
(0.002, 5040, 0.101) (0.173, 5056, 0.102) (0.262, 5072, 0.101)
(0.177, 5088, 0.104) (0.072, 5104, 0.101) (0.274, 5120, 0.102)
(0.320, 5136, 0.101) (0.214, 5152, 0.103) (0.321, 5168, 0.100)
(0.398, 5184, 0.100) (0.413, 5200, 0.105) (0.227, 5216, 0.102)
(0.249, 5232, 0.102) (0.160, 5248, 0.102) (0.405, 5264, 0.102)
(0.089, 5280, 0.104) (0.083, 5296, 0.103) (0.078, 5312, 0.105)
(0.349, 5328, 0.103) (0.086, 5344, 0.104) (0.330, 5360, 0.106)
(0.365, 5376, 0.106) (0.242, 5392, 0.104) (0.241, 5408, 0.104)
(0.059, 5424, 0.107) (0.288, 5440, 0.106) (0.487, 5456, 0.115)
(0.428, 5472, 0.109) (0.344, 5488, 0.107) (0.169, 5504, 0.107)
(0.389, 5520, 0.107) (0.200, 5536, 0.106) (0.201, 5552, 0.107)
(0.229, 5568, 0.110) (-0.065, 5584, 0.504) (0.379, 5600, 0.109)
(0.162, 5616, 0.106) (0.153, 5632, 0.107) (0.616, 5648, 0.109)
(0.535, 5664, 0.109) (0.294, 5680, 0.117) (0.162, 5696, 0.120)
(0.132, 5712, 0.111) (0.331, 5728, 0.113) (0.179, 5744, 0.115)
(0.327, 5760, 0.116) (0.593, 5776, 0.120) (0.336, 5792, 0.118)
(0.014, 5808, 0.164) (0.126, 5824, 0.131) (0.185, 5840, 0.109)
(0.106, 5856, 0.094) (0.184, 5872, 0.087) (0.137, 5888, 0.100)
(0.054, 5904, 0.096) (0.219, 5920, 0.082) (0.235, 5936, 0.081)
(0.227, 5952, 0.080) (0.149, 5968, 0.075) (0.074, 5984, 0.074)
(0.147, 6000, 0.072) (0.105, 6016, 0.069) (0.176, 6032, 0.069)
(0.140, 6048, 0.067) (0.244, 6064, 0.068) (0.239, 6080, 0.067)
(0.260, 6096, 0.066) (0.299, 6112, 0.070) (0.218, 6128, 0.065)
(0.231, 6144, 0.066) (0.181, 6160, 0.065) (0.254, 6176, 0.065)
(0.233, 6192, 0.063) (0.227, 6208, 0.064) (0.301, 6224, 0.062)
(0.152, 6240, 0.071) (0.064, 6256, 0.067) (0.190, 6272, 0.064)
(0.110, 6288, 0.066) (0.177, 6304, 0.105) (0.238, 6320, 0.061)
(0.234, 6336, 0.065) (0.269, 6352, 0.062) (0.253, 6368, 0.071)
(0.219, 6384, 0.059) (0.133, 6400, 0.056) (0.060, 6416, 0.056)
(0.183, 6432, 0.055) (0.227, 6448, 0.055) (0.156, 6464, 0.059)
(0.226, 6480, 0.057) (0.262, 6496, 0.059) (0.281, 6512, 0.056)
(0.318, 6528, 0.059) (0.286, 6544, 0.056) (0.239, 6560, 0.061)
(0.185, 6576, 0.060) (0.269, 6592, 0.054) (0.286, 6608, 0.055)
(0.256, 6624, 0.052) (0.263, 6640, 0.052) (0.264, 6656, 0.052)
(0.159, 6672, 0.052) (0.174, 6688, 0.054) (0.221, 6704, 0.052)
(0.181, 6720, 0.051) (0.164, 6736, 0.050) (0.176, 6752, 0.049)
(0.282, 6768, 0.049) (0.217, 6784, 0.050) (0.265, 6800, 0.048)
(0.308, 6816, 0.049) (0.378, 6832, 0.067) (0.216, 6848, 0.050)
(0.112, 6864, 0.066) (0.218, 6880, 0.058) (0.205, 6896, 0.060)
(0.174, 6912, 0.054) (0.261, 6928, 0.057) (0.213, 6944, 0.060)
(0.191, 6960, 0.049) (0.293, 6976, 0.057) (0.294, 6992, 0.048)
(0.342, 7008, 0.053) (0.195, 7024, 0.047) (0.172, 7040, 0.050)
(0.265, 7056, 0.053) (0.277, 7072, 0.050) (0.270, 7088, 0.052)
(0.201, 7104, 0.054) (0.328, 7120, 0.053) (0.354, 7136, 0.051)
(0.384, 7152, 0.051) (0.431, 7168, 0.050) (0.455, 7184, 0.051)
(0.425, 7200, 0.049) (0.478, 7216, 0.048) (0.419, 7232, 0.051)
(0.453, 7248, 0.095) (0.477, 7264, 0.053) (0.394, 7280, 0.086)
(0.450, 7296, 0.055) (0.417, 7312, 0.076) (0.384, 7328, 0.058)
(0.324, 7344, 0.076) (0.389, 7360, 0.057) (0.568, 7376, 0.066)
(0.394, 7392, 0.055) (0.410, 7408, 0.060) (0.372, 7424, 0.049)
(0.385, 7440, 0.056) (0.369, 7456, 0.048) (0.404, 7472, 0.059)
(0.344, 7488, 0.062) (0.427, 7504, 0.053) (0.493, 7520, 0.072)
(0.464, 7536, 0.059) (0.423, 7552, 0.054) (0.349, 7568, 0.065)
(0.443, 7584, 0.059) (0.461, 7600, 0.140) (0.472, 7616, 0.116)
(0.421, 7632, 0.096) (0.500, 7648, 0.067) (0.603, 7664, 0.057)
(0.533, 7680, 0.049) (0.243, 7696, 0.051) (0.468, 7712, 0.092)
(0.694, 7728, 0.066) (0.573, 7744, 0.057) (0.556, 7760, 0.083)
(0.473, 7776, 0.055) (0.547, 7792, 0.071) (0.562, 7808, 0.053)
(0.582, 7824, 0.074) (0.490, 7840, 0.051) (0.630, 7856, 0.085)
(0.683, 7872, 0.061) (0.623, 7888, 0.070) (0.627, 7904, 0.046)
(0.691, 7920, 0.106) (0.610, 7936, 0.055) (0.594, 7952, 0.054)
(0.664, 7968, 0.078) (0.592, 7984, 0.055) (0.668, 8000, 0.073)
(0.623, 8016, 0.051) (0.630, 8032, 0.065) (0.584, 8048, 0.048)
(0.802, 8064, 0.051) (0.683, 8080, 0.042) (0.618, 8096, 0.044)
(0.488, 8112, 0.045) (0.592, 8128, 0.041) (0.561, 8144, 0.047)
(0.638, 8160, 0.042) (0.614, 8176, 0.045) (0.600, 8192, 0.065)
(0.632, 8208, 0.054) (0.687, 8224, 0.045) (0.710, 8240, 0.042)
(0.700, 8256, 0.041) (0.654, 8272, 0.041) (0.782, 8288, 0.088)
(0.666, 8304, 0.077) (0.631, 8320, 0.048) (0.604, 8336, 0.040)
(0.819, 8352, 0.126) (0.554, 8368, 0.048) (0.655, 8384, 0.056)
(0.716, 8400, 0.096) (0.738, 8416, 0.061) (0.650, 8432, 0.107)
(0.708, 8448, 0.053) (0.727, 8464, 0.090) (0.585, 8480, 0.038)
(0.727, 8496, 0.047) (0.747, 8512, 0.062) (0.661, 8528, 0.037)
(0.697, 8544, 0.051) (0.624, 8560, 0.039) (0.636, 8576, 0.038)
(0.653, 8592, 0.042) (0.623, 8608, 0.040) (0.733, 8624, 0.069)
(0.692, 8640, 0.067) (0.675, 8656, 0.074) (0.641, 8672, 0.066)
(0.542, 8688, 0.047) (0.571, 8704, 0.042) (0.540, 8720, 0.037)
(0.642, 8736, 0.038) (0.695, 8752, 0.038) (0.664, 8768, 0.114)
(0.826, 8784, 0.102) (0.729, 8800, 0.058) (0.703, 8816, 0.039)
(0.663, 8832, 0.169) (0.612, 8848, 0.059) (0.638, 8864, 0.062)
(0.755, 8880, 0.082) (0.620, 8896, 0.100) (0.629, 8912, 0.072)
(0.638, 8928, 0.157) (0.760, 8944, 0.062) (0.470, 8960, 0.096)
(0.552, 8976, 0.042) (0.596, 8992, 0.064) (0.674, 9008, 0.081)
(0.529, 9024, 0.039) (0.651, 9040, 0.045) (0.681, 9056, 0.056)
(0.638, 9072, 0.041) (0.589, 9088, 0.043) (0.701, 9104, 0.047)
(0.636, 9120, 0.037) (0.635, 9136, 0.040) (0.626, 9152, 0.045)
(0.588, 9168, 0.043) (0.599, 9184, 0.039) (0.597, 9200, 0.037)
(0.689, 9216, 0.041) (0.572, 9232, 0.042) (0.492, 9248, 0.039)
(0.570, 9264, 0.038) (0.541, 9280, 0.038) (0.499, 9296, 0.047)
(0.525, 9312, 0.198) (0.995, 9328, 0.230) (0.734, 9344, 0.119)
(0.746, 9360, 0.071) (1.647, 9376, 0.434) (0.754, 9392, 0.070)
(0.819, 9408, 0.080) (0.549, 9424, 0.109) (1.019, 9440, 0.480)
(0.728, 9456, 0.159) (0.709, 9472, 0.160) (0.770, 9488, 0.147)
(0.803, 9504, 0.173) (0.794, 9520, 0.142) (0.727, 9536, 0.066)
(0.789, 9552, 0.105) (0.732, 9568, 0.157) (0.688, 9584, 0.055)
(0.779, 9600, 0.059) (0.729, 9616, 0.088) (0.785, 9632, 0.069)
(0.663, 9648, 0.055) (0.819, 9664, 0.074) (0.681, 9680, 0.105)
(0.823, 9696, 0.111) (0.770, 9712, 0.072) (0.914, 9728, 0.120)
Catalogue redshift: 0.789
